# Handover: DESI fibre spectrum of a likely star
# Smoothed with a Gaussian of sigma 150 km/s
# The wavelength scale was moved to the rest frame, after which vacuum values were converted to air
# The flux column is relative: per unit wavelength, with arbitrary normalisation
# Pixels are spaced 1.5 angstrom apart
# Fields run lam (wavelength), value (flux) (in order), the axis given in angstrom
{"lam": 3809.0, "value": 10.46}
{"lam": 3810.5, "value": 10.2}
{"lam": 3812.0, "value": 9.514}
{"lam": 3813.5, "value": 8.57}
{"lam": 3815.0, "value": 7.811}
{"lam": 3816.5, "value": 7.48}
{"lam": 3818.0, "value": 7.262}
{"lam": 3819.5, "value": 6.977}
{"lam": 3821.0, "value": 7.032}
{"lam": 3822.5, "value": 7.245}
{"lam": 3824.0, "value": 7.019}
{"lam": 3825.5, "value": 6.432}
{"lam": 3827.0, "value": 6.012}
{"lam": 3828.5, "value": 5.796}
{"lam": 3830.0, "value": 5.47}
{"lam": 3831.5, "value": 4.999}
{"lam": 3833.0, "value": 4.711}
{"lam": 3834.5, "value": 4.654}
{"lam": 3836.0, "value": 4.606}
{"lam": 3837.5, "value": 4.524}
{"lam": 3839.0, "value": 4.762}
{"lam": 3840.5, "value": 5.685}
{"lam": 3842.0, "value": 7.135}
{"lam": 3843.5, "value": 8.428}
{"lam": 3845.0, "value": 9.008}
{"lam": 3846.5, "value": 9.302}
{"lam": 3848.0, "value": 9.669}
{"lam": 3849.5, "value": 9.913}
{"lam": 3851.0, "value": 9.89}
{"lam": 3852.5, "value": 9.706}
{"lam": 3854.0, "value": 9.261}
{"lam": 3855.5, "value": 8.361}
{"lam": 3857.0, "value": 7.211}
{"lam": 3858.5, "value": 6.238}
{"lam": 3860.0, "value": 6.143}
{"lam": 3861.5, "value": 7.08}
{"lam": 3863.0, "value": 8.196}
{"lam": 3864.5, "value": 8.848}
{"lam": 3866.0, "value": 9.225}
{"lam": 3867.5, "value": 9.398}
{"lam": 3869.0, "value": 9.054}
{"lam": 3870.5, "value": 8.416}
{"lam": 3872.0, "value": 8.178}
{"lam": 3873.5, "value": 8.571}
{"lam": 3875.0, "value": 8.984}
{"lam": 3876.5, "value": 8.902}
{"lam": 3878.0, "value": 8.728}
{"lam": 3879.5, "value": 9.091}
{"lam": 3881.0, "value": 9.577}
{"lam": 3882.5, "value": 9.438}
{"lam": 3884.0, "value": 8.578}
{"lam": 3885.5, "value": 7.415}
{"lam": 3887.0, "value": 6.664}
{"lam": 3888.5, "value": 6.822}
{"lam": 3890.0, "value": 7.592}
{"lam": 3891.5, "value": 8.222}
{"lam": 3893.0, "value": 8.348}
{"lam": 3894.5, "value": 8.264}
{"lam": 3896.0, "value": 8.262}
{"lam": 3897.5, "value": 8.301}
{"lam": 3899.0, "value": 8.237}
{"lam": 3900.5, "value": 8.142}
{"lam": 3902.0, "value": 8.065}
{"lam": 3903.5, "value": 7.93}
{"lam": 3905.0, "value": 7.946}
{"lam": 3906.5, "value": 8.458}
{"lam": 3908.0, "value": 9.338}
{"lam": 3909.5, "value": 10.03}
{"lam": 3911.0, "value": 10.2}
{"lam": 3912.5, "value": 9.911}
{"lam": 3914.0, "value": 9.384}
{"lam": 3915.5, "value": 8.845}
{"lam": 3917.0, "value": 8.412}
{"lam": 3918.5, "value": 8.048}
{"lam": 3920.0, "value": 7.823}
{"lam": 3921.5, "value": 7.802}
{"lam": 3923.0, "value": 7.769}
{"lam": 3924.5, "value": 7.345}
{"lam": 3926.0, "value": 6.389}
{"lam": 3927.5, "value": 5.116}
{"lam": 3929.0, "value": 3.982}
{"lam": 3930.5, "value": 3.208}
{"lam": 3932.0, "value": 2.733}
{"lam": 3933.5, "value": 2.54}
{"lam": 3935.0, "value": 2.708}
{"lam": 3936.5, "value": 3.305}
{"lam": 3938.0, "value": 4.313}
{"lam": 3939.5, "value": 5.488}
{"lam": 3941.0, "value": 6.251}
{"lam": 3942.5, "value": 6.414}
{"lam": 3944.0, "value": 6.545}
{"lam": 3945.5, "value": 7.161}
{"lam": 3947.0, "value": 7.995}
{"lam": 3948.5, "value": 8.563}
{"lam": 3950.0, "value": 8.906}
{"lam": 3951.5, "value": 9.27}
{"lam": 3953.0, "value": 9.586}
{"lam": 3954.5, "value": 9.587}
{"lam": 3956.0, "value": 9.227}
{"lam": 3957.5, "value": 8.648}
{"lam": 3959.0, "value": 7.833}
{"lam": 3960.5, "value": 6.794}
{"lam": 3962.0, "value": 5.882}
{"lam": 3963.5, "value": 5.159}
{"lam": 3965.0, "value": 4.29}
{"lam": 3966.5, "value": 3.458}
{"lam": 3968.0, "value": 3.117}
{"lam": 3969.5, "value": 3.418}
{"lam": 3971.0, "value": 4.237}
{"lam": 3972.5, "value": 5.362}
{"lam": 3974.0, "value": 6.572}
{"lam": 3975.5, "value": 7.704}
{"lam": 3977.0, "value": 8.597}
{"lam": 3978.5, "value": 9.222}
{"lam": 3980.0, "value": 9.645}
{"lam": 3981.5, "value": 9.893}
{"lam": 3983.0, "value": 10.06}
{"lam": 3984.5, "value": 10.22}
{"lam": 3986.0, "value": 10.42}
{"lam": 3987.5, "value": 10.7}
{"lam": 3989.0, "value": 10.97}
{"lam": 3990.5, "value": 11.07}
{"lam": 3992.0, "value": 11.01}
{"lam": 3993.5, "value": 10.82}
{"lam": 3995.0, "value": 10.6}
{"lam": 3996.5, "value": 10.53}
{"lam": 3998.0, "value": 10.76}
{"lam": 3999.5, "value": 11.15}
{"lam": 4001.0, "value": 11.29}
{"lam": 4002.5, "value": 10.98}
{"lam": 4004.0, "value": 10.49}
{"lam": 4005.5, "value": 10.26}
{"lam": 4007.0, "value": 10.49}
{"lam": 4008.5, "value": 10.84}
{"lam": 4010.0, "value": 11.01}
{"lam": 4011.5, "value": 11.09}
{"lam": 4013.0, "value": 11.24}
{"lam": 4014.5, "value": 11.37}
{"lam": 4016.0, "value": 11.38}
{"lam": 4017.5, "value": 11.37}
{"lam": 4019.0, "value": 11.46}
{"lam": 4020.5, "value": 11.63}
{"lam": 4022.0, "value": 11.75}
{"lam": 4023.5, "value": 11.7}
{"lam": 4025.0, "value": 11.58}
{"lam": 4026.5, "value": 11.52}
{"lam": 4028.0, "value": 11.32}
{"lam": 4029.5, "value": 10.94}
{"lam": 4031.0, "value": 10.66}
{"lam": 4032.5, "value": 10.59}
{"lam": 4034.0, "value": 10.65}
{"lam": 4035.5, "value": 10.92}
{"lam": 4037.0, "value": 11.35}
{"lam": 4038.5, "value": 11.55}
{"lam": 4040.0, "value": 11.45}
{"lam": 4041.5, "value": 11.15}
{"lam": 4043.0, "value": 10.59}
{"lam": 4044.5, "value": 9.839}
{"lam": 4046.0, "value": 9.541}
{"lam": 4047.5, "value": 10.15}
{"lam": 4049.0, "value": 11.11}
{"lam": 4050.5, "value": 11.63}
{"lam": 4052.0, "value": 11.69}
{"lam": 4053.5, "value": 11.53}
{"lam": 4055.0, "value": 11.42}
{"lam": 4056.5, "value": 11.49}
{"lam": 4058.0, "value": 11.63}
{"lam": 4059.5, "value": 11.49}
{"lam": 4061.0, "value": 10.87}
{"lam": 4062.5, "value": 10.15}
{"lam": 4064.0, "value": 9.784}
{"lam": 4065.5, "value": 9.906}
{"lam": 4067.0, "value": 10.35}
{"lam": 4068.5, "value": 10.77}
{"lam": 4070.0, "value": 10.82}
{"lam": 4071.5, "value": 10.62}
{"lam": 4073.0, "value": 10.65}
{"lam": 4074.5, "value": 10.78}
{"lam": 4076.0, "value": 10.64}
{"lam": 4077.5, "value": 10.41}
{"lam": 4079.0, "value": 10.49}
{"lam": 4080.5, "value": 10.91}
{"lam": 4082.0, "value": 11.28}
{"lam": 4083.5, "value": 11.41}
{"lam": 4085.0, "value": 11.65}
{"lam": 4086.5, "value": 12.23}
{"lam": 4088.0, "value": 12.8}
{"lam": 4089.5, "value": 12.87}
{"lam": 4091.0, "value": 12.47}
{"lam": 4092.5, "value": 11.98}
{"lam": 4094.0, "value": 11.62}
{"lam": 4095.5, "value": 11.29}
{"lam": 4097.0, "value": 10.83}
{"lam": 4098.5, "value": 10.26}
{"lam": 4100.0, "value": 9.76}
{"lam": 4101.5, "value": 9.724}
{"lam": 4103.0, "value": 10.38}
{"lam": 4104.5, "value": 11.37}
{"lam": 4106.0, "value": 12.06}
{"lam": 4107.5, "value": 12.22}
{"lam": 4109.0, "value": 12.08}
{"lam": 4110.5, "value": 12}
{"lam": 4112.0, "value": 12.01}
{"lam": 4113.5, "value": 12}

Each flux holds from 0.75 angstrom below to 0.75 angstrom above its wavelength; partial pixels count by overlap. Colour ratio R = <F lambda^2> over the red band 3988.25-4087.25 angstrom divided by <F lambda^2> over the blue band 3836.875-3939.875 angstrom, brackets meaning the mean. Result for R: 1.54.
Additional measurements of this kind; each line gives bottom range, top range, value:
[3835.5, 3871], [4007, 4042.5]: 1.54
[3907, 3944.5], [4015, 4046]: 1.79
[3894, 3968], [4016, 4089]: 1.66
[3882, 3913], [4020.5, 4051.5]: 1.41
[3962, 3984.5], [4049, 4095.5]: 1.79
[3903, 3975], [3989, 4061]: 1.72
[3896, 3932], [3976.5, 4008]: 1.40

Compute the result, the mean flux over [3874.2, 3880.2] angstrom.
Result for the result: 8.92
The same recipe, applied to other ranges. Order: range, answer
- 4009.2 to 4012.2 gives 11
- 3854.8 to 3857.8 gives 7.75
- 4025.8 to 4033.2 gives 11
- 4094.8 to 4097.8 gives 11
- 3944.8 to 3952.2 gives 8.38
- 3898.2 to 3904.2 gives 8.1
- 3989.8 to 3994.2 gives 11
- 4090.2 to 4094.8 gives 12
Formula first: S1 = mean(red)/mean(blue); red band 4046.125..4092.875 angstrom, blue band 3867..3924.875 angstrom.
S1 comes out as 1.3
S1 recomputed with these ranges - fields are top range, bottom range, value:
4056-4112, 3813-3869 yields 1.52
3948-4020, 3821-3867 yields 1.27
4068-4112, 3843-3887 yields 1.31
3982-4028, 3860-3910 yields 1.31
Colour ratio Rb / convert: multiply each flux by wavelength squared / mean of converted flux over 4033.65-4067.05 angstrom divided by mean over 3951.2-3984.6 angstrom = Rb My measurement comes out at 1.57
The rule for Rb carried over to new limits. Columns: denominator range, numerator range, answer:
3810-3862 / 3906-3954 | 1.01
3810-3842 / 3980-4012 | 1.79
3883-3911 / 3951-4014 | 1.13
